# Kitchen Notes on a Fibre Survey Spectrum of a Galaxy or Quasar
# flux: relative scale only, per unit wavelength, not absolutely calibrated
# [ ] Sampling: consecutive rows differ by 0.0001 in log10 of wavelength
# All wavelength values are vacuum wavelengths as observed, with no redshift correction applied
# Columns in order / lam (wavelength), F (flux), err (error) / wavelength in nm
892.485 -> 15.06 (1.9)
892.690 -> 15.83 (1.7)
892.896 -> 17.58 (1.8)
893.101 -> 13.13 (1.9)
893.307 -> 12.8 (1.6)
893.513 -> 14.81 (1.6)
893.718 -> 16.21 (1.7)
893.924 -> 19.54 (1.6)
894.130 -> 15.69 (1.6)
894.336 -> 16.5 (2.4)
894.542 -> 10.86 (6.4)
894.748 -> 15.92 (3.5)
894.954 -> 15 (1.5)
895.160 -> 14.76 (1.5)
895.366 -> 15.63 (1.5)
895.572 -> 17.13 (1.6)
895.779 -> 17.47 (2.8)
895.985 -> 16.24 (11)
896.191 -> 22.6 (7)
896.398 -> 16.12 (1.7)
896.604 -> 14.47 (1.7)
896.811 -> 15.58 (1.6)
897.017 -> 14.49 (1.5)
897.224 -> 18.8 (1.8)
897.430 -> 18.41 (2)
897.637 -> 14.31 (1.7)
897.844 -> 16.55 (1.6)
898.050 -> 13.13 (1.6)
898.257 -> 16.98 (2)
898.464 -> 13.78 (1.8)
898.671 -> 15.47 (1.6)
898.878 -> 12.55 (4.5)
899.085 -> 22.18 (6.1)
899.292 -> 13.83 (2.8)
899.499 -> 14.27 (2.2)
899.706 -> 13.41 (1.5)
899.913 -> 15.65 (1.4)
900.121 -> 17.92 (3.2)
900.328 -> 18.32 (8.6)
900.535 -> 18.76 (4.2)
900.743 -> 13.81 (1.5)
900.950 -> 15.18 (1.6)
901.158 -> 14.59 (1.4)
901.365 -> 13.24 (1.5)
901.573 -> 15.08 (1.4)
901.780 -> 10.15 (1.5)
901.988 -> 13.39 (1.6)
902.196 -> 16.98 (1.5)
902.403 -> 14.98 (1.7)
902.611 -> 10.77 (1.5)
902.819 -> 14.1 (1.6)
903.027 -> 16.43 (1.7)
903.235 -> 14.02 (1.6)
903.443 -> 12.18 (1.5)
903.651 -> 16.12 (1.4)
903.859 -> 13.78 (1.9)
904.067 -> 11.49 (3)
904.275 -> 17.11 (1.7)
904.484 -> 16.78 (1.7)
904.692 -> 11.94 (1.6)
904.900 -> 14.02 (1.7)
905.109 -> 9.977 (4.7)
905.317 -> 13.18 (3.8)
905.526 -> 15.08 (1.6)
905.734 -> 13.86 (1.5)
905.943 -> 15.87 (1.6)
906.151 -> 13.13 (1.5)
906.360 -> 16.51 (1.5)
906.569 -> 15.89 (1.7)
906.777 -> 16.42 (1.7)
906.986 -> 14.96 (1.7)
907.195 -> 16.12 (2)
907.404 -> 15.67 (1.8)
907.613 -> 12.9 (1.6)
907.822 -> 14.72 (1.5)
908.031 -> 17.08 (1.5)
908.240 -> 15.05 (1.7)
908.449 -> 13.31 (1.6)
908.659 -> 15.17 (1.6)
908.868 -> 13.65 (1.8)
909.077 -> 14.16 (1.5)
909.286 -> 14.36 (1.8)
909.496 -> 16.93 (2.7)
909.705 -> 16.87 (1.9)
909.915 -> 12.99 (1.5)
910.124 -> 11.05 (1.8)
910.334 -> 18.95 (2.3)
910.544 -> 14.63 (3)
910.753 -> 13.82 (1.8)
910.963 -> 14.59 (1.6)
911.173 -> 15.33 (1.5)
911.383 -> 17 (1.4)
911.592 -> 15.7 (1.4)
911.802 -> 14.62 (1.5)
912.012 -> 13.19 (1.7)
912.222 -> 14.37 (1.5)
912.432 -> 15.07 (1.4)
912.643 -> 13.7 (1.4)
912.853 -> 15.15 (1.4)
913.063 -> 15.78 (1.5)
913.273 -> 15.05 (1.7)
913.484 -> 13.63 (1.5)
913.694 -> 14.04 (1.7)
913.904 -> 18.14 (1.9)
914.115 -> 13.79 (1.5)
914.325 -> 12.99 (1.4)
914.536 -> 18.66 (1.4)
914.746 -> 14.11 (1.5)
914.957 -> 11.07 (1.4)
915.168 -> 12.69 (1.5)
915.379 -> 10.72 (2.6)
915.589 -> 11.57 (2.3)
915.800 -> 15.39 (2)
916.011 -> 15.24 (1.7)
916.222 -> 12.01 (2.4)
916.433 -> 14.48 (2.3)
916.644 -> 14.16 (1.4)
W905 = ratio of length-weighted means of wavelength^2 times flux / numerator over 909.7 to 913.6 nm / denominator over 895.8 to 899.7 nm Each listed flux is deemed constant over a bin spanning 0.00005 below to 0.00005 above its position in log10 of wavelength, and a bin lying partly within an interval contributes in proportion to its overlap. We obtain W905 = 0.95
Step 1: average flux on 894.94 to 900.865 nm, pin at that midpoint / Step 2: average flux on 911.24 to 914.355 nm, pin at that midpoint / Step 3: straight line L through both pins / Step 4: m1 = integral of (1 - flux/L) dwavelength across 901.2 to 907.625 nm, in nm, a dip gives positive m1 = 0.53 nm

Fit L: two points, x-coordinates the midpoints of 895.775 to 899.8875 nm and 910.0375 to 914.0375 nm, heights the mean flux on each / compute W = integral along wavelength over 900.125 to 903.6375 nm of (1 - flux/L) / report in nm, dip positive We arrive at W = 0.24 nm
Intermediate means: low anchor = 16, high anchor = 14.9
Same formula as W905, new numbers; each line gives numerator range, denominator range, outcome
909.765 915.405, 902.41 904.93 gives 1.05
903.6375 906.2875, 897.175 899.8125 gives 0.91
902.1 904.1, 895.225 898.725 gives 0.88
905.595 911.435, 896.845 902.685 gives 1.00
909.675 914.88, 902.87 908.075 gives 1.04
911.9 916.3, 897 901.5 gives 0.93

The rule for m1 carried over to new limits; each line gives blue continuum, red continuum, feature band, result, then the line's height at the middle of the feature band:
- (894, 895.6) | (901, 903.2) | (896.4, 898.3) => -0.14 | 14.8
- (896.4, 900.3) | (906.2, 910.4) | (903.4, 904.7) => 0.08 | 15.3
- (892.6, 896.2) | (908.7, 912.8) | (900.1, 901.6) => -0.04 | 15.4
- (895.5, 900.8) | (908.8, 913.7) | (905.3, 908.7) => 0.05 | 15.3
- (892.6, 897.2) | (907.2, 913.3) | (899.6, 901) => -0.06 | 15.5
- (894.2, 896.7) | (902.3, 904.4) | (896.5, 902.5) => -0.13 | 15.1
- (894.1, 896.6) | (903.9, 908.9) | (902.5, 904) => 0.12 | 15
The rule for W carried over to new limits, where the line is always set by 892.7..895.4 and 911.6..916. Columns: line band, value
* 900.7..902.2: 0.10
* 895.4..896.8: -0.18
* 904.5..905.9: 0.13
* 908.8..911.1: -0.05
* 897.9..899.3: -0.05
